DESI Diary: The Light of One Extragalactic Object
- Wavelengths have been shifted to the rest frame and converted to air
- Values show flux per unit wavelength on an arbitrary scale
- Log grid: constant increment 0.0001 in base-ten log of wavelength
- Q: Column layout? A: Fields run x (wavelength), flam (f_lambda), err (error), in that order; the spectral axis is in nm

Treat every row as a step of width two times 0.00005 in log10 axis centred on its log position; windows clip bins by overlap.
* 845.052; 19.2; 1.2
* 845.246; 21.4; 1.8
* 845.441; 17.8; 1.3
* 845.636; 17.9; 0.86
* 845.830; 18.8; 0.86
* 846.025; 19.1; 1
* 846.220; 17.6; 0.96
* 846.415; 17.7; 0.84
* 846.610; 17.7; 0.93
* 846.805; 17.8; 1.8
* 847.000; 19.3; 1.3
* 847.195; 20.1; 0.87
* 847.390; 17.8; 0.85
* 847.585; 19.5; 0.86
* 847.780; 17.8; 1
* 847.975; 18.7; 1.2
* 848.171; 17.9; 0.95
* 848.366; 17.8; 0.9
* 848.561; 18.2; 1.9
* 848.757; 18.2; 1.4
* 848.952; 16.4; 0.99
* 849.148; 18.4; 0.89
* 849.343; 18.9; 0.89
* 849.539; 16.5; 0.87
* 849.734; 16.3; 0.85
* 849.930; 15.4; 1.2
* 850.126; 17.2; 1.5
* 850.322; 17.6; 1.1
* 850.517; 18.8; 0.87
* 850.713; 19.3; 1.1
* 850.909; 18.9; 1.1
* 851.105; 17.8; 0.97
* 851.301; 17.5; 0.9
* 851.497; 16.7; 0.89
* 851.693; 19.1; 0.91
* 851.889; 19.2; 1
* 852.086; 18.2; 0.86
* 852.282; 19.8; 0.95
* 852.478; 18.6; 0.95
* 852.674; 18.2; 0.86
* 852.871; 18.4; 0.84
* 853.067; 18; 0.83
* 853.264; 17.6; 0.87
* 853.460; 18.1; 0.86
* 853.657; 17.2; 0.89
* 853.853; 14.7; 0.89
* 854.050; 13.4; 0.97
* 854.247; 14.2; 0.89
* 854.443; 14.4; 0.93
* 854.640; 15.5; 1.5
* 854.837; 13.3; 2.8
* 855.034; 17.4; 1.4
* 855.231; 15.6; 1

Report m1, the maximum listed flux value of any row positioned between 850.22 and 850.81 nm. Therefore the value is 19.3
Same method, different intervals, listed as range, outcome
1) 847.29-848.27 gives 19.5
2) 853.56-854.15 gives 17.2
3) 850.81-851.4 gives 18.9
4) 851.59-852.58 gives 19.8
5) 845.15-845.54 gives 21.4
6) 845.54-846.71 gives 19.1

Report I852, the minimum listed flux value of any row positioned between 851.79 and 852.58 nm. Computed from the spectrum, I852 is 18.2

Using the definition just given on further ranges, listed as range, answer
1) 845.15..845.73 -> 17.8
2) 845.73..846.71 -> 17.6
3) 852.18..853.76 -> 17.2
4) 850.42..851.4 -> 17.5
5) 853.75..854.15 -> 13.4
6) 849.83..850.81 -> 15.4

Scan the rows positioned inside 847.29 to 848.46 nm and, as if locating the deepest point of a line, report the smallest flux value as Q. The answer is 17.8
